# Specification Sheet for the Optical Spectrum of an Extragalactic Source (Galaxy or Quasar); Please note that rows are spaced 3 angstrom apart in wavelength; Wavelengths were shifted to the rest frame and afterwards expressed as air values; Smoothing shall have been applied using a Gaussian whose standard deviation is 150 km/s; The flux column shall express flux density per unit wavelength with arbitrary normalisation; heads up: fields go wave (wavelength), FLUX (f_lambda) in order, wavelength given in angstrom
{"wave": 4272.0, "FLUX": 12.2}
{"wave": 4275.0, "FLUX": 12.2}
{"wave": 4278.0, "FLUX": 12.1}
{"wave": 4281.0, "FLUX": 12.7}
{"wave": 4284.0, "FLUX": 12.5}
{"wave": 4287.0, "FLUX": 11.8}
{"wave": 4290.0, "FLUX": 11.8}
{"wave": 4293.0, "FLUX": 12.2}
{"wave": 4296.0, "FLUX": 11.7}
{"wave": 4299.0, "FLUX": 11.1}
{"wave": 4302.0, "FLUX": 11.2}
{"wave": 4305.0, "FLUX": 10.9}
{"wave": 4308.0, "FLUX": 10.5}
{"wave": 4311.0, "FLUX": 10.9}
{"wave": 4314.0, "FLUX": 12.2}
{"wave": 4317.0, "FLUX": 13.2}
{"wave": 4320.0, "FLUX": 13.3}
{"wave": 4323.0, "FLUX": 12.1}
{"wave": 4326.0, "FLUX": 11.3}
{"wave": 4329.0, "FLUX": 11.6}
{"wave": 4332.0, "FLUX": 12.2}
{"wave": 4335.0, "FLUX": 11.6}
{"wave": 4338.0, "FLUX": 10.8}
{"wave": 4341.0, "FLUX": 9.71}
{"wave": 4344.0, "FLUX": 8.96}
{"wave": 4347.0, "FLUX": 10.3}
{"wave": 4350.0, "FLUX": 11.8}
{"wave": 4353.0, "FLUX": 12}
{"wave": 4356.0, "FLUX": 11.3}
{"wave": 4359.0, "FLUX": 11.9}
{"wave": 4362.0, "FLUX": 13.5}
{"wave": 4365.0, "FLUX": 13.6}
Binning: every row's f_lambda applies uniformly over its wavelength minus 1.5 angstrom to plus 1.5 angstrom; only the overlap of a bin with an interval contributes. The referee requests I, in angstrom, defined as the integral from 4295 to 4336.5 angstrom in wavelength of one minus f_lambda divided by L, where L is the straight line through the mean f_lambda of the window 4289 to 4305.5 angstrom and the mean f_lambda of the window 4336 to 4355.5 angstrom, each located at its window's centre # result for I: -1.9 angstrom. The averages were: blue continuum 11.5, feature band 11.7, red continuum 10.7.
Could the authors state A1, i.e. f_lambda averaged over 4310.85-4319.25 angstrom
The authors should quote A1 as 12.4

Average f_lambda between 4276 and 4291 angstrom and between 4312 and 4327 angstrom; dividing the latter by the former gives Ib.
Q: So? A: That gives 1.0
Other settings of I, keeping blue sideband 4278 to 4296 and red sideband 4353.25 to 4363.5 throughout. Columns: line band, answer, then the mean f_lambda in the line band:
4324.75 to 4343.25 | 1.63 angstrom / 11.1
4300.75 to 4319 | 0.95 angstrom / 11.5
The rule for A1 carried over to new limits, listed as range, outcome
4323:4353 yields 11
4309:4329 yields 12.1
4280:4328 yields 11.8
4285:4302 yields 11.7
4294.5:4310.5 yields 11.1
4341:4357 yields 10.7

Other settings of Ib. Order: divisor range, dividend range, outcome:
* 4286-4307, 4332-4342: 0.95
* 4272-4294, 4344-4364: 0.95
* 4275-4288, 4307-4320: 0.97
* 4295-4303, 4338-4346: 0.85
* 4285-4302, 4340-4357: 0.91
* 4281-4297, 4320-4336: 0.99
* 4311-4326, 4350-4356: 0.95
